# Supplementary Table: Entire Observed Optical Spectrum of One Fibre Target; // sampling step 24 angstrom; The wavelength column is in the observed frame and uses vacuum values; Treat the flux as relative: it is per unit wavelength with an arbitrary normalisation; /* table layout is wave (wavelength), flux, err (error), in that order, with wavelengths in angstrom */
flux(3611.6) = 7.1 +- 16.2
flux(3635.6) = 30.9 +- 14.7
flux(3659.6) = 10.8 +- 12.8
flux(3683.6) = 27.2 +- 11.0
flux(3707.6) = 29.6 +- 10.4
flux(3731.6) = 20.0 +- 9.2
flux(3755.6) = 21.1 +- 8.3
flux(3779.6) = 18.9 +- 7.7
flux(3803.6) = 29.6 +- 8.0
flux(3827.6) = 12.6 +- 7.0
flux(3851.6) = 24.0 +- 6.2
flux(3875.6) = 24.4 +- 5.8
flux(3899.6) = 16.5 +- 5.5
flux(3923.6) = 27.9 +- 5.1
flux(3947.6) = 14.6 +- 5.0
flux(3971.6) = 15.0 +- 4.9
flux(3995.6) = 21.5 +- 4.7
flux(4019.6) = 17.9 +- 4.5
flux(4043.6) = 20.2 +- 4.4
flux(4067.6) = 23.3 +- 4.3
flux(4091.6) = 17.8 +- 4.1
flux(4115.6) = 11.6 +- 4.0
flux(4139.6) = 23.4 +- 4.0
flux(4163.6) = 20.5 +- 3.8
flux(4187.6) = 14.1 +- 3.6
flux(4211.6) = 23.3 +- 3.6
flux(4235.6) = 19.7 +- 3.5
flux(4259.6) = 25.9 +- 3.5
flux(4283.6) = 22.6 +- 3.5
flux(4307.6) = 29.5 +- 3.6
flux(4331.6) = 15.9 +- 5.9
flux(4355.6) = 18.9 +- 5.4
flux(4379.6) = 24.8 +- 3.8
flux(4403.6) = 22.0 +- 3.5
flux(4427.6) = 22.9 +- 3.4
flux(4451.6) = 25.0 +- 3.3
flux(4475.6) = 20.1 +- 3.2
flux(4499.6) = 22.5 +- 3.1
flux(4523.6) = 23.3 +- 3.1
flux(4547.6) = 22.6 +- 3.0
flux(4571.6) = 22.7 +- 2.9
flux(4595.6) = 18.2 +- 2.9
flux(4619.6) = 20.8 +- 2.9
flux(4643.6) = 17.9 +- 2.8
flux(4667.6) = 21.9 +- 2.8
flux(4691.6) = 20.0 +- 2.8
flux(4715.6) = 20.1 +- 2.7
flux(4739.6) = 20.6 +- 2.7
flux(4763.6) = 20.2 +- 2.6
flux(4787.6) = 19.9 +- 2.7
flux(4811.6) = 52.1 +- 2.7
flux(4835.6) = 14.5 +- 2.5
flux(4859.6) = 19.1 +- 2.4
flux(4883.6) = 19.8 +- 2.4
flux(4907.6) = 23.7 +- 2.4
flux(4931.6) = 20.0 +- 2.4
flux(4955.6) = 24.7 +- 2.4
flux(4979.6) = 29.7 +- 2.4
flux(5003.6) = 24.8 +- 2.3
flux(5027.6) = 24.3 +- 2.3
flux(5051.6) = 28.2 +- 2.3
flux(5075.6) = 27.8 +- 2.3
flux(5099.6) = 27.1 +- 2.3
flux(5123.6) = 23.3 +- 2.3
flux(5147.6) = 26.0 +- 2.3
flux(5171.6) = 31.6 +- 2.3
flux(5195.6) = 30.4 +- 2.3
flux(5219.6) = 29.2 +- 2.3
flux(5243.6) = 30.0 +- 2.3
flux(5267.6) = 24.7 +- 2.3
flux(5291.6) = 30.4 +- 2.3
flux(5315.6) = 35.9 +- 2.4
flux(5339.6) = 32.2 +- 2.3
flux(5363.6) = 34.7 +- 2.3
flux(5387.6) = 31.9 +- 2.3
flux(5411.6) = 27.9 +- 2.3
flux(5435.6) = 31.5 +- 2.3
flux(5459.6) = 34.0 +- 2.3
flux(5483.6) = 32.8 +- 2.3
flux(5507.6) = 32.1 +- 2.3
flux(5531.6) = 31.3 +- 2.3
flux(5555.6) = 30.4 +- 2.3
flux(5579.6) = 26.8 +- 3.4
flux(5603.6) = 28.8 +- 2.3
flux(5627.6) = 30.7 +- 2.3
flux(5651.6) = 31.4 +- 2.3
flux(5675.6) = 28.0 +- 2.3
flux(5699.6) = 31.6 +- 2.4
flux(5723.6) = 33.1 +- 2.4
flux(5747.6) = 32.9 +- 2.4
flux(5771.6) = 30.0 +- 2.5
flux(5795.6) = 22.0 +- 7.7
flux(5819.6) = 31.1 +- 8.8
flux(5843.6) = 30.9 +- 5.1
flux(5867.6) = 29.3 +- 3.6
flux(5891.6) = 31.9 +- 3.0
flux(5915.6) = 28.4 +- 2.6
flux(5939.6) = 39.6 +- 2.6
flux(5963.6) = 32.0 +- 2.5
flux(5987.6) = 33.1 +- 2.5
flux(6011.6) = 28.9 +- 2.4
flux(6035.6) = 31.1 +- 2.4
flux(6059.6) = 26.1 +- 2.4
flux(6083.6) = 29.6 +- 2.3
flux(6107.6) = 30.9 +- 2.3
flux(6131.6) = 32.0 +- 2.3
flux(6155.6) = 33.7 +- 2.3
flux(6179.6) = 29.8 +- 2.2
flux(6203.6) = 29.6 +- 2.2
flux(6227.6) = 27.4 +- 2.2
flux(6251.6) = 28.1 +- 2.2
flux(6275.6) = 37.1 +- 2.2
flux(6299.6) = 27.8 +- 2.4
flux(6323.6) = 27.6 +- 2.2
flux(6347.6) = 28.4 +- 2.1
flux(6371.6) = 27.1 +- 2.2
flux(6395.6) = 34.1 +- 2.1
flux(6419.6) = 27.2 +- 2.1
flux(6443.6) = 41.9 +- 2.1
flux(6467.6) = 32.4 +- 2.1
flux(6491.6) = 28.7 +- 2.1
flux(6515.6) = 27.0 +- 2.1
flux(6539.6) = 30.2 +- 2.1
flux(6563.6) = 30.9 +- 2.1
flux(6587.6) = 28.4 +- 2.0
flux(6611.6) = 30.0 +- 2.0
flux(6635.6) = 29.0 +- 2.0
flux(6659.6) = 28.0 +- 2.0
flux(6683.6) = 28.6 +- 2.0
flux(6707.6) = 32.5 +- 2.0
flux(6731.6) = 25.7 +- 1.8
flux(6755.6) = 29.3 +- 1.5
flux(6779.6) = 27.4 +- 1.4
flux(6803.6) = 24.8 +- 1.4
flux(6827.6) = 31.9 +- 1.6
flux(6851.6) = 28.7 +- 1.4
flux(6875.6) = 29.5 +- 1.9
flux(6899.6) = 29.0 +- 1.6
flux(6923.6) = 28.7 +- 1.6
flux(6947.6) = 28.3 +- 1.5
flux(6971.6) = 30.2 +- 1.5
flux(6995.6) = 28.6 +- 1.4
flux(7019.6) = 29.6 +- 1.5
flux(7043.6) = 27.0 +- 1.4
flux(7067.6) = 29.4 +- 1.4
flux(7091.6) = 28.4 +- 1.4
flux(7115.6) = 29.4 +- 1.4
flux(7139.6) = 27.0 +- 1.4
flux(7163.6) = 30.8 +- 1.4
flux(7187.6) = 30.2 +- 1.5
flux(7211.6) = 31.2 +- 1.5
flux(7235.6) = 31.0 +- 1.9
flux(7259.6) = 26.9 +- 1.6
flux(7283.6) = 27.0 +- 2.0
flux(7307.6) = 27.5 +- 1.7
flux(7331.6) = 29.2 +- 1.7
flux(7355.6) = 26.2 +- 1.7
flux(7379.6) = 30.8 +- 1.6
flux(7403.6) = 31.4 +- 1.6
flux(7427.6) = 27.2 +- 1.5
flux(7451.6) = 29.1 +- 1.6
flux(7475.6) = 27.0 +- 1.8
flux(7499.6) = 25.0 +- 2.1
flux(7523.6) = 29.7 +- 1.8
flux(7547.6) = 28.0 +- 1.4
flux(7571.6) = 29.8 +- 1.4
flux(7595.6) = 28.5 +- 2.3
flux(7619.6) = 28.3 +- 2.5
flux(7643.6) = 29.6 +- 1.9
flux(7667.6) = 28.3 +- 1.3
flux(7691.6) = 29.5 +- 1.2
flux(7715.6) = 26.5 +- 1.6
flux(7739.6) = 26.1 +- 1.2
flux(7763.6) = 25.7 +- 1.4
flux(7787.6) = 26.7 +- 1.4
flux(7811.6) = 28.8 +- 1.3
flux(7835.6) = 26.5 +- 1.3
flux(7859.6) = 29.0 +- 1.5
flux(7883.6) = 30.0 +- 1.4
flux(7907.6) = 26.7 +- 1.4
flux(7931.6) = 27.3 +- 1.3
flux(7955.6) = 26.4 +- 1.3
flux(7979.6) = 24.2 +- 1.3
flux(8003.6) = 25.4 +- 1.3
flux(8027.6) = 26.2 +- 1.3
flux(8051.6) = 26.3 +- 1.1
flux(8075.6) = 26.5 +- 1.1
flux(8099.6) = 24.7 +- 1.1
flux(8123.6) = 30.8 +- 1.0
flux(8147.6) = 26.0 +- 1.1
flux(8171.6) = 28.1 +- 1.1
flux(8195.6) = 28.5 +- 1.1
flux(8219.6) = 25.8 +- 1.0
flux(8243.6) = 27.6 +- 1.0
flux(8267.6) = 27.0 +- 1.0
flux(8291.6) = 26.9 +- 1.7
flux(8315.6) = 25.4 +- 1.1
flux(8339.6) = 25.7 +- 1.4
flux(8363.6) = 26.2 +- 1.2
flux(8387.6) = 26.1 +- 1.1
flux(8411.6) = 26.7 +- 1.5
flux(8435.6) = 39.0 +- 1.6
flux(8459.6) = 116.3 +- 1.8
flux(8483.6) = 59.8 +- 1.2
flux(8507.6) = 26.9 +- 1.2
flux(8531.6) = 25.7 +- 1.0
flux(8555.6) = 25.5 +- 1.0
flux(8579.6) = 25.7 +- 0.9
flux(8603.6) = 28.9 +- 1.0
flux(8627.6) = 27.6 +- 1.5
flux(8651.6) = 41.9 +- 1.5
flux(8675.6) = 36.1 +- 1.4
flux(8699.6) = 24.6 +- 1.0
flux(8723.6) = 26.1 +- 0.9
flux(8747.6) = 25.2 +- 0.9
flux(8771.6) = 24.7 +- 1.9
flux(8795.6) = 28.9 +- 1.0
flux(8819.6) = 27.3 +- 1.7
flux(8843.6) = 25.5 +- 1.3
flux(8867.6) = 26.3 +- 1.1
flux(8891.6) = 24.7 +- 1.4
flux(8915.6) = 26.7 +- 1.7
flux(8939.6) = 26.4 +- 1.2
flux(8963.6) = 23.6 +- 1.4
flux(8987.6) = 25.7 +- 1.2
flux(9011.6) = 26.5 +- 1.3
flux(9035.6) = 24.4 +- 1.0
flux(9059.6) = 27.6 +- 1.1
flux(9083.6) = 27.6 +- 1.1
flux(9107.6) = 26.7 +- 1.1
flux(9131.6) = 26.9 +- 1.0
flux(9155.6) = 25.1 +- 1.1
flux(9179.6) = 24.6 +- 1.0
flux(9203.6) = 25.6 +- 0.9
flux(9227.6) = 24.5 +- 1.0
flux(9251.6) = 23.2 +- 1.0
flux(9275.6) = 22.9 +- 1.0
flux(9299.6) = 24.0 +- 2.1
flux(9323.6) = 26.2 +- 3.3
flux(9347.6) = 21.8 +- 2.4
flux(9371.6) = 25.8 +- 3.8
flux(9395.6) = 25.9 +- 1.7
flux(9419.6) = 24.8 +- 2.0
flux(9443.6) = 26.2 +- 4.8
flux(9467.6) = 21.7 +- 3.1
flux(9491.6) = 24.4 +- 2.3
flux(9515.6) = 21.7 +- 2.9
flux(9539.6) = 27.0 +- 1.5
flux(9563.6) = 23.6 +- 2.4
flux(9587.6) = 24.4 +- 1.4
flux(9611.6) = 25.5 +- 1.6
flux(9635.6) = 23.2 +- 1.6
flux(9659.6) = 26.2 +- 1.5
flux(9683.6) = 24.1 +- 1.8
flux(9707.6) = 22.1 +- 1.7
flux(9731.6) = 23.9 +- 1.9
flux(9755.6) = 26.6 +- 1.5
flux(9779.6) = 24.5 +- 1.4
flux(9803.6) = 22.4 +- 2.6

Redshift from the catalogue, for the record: 0.29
